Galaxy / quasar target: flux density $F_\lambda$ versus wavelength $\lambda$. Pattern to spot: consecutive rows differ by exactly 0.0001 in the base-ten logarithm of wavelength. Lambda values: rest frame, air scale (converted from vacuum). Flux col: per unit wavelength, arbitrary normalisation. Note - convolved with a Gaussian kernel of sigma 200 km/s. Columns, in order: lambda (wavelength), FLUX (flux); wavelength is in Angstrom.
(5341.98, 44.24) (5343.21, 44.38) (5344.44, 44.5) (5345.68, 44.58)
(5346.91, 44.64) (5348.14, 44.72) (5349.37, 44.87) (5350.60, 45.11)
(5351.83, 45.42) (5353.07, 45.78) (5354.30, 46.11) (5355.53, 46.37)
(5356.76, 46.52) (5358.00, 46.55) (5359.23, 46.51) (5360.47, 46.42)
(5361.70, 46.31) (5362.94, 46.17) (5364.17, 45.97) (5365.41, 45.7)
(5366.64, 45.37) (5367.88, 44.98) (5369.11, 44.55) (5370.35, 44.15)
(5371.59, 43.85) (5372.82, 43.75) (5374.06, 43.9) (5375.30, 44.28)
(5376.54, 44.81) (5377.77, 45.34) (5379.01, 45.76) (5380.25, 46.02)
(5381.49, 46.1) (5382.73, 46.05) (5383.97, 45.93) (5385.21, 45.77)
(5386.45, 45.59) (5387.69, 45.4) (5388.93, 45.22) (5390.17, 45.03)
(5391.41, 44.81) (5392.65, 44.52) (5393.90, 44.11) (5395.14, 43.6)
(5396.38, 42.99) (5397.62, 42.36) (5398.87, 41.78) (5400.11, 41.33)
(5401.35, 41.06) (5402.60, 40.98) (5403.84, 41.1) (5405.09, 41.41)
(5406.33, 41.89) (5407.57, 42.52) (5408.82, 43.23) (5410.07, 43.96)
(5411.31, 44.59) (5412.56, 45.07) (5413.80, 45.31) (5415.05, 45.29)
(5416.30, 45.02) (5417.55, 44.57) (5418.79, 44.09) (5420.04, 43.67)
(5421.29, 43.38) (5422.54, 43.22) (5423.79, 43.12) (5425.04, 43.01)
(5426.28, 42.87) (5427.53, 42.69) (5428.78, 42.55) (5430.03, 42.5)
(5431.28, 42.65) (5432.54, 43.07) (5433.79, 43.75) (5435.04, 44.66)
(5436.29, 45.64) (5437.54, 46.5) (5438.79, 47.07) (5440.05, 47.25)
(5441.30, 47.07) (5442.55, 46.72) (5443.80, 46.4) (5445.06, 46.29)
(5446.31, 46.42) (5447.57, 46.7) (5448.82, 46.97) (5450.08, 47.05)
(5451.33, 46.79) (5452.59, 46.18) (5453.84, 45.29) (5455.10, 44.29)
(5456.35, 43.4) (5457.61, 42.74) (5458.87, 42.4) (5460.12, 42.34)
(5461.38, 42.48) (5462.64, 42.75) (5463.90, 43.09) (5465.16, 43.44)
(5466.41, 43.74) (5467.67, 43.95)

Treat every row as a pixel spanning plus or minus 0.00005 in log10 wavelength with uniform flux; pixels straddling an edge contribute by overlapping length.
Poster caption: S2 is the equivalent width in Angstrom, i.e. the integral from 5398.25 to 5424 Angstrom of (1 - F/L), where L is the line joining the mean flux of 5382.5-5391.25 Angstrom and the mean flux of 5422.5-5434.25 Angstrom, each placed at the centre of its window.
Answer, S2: 0.47 Angstrom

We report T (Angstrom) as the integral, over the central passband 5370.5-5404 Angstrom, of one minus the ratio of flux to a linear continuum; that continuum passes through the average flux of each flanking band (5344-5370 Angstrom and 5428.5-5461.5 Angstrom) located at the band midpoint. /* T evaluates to 0.9 Angstrom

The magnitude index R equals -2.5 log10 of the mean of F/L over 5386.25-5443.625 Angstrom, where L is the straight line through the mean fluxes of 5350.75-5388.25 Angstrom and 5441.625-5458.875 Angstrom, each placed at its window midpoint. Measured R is 0.04 mag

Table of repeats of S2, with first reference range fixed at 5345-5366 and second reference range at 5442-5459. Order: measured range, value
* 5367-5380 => 0.32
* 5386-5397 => 0.27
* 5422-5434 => 0.72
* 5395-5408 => 1.09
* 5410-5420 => 0.21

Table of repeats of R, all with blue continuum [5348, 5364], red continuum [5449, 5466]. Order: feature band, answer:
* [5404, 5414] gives 0.041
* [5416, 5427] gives 0.028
